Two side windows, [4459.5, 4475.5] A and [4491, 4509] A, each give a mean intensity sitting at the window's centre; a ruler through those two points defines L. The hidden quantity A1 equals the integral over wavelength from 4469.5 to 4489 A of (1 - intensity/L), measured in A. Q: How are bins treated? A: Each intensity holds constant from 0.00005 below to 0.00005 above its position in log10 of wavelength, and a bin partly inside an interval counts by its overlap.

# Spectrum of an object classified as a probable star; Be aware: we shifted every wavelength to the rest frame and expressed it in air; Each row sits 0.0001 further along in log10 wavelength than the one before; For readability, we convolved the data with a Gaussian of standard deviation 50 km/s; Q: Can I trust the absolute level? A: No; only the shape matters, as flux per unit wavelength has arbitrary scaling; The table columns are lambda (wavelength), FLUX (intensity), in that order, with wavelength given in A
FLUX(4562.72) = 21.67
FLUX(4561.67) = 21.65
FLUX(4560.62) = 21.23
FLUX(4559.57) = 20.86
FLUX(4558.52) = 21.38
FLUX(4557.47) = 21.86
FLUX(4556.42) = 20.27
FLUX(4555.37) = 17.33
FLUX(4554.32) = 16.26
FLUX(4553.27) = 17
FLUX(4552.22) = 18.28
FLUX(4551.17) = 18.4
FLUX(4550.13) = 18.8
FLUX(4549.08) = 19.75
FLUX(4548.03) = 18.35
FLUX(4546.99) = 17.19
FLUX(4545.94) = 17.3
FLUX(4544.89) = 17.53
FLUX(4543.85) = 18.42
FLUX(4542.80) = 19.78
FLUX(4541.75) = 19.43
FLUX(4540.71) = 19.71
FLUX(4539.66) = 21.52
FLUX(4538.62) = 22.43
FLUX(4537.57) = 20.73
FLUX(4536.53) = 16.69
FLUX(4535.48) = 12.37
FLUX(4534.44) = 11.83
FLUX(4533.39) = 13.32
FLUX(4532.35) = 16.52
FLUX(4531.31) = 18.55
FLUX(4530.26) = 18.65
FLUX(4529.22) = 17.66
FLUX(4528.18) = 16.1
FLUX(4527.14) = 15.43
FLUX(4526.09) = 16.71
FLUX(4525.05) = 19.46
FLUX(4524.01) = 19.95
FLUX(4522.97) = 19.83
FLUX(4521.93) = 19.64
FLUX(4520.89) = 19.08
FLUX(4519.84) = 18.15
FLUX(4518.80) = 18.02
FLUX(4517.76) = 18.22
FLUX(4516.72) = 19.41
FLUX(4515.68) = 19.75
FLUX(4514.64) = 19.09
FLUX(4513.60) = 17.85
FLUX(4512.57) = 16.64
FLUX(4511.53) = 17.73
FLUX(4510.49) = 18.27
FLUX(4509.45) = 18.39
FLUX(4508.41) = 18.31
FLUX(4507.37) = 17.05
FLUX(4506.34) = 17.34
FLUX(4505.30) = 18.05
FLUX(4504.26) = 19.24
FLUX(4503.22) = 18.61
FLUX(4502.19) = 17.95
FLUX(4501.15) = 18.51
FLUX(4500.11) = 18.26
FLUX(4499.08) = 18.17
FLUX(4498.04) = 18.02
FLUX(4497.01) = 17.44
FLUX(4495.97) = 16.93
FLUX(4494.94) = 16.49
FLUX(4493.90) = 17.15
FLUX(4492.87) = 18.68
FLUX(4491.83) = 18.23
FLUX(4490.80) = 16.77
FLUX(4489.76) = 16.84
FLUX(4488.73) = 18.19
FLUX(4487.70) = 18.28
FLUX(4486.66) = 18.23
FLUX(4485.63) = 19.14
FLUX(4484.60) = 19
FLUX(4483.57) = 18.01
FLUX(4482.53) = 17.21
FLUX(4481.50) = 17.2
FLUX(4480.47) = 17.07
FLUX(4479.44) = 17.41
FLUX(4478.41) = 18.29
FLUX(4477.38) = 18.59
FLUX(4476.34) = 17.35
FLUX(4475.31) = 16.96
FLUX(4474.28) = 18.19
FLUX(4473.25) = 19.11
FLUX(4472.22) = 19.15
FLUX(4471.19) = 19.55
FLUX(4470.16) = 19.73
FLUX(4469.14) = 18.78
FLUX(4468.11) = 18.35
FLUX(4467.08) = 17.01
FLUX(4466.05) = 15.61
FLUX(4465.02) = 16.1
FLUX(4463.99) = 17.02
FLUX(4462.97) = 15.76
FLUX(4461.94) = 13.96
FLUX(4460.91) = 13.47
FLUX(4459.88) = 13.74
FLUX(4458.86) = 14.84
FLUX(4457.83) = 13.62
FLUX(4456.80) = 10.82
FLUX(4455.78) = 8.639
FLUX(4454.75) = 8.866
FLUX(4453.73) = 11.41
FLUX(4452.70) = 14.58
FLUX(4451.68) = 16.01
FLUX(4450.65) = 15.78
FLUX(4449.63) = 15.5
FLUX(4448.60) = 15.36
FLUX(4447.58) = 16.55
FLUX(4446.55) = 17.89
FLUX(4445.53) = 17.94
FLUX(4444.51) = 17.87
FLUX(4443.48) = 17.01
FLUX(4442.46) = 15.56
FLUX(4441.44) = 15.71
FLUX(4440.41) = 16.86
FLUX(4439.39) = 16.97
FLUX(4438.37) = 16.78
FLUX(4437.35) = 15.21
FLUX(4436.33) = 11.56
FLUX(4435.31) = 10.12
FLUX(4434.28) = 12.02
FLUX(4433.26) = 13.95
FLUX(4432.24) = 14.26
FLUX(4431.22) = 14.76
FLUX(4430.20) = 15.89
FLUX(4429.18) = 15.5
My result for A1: -1.0 A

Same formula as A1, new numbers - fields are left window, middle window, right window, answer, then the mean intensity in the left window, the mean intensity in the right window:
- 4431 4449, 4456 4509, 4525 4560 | -2.5 A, 15.4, 18.1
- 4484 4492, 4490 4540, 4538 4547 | 2.2 A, 18.1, 19.4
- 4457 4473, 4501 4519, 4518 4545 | -0.8 A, 16.4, 18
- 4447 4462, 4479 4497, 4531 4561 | -2.8 A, 13.5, 18.4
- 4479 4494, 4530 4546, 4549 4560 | 0.8 A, 17.9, 19.1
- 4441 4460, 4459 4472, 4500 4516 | -0.9 A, 14.6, 18.2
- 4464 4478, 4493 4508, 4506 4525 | 0.4 A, 18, 18.5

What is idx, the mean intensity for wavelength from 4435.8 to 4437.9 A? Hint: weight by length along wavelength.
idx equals 13.5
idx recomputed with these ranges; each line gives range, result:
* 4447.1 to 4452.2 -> 15.8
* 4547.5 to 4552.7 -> 18.7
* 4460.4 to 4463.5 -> 14.4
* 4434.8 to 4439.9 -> 14.2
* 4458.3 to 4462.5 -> 14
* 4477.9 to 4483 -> 17.5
